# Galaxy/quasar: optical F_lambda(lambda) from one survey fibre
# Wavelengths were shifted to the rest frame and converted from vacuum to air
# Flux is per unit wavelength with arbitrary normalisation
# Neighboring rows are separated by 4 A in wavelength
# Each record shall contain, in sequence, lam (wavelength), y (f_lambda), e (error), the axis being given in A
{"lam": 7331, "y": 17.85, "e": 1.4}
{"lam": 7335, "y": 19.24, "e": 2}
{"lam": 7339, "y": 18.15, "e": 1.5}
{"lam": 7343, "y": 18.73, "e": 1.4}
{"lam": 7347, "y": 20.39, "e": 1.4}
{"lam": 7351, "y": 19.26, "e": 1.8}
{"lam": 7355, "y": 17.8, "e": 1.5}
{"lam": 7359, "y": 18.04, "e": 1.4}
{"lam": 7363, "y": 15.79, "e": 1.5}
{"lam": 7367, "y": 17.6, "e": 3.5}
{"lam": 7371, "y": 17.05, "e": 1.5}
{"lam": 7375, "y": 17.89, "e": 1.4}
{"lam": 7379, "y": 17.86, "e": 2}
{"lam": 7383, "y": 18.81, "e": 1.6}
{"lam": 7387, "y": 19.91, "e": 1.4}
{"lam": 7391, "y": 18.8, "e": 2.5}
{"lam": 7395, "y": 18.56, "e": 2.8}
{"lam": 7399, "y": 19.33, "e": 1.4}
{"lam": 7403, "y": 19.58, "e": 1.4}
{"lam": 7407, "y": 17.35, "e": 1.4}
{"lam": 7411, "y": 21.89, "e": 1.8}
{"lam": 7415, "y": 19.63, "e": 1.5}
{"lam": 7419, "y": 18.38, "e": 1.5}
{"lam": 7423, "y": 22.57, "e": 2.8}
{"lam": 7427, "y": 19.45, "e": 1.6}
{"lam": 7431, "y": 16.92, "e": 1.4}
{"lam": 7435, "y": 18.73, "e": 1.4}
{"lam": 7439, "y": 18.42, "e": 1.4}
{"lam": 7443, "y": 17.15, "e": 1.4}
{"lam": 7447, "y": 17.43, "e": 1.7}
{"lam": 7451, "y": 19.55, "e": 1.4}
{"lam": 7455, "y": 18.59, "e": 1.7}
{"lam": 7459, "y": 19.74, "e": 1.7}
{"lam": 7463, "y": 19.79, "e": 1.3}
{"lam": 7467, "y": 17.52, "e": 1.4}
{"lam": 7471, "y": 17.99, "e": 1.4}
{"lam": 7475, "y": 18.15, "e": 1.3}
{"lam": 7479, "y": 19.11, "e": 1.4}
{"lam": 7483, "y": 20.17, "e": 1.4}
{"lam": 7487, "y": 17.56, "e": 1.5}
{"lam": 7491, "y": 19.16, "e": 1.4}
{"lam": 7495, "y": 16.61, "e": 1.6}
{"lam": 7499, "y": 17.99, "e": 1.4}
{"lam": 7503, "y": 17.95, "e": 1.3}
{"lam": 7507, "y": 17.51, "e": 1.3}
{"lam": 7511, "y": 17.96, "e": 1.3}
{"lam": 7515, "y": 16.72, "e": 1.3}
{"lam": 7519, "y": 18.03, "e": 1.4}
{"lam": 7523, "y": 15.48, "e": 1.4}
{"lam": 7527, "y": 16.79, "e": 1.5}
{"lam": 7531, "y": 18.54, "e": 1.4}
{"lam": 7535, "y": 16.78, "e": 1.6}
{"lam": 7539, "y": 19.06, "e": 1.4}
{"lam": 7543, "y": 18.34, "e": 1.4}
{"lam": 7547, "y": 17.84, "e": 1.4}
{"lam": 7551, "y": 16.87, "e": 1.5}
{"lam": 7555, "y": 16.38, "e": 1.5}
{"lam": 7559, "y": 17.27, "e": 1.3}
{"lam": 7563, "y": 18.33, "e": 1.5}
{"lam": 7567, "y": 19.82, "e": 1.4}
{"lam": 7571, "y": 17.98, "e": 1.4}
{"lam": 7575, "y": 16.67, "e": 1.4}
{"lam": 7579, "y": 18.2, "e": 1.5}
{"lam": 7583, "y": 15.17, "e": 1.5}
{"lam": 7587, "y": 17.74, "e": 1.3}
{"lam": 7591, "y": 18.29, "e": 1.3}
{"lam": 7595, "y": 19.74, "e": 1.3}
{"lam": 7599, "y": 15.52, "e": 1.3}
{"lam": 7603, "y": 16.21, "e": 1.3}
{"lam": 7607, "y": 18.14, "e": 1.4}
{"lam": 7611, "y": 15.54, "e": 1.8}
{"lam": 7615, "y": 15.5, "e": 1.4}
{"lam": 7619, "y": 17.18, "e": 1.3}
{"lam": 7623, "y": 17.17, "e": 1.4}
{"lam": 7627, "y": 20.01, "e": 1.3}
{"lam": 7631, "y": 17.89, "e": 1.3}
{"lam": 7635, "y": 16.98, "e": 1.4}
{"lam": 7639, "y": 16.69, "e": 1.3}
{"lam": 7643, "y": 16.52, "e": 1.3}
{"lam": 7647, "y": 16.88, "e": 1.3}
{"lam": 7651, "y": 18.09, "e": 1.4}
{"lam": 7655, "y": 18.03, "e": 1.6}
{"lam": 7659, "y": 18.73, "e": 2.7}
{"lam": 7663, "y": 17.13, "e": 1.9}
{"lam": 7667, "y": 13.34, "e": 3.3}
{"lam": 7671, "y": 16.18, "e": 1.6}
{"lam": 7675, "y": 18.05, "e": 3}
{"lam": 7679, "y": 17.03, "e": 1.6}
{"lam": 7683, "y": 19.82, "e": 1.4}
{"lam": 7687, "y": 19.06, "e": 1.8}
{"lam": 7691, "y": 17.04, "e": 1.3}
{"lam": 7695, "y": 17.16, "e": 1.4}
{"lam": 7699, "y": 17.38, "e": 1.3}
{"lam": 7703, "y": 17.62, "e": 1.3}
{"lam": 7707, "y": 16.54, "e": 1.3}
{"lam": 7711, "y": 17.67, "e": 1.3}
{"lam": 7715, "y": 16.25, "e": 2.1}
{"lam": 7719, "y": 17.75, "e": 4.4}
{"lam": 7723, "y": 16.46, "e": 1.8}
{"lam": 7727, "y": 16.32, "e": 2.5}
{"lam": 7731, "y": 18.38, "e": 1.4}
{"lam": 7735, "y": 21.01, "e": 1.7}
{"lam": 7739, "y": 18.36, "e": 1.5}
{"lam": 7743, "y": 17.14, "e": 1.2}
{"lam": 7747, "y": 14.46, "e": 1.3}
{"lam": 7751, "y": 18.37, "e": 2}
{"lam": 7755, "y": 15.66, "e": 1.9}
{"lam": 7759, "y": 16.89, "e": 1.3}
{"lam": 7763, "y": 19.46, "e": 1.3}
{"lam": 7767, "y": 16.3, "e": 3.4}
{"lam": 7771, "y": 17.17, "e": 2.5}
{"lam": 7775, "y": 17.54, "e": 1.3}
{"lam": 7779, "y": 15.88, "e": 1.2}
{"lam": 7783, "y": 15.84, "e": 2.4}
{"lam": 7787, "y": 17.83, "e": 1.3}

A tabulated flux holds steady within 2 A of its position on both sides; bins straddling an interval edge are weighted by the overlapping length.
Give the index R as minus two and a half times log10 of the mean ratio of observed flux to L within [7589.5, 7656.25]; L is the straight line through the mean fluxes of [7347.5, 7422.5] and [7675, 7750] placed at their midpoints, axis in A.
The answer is 0.03 mag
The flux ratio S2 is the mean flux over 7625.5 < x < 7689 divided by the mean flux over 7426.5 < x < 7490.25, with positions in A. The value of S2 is 0.9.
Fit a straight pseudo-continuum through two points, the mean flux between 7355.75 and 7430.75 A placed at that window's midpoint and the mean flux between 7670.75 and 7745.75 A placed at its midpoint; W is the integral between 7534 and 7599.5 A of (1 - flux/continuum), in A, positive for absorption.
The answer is 1.6 A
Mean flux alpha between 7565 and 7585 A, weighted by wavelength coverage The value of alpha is 17.6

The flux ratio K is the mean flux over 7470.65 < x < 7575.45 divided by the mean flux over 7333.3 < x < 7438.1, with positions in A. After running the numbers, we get 0.95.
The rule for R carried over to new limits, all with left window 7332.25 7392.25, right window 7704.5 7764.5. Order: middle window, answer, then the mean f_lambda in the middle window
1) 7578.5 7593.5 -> 0.03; 17.3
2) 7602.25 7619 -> 0.08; 16.5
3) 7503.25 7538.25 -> 0.04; 17.3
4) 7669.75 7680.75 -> 0.02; 17.1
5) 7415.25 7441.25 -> -0.05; 19.1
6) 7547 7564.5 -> 0.04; 17.3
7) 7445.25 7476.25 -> -0.03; 18.6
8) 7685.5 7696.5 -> -0.01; 17.7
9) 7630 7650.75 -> 0.04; 17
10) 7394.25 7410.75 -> -0.05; 19.1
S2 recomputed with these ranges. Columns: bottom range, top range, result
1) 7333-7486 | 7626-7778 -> 0.93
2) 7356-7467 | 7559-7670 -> 0.93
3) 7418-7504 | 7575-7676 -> 0.92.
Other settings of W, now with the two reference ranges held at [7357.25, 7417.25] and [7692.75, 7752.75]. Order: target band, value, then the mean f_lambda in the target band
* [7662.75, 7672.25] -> 1.3 A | 15.2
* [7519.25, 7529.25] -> 0.9 A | 16.5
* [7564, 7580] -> -0.2 A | 18.2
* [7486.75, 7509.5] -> 0.4 A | 17.8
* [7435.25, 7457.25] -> 0.1 A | 18.3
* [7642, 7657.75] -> 0.1 A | 17.5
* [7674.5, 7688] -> -0.7 A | 18.5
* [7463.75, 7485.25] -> -0.5 A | 18.6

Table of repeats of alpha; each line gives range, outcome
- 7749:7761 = 17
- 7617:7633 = 18.1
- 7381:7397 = 19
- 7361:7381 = 17.2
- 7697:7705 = 17.5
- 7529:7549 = 18.1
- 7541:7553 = 17.7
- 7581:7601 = 17.3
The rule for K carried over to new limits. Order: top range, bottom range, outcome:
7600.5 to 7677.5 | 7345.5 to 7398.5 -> 0.93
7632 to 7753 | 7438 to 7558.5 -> 0.97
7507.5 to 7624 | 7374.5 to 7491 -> 0.92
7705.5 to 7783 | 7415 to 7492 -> 0.92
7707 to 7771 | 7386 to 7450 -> 0.91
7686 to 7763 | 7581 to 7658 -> 1.01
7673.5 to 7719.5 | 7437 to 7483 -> 0.95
